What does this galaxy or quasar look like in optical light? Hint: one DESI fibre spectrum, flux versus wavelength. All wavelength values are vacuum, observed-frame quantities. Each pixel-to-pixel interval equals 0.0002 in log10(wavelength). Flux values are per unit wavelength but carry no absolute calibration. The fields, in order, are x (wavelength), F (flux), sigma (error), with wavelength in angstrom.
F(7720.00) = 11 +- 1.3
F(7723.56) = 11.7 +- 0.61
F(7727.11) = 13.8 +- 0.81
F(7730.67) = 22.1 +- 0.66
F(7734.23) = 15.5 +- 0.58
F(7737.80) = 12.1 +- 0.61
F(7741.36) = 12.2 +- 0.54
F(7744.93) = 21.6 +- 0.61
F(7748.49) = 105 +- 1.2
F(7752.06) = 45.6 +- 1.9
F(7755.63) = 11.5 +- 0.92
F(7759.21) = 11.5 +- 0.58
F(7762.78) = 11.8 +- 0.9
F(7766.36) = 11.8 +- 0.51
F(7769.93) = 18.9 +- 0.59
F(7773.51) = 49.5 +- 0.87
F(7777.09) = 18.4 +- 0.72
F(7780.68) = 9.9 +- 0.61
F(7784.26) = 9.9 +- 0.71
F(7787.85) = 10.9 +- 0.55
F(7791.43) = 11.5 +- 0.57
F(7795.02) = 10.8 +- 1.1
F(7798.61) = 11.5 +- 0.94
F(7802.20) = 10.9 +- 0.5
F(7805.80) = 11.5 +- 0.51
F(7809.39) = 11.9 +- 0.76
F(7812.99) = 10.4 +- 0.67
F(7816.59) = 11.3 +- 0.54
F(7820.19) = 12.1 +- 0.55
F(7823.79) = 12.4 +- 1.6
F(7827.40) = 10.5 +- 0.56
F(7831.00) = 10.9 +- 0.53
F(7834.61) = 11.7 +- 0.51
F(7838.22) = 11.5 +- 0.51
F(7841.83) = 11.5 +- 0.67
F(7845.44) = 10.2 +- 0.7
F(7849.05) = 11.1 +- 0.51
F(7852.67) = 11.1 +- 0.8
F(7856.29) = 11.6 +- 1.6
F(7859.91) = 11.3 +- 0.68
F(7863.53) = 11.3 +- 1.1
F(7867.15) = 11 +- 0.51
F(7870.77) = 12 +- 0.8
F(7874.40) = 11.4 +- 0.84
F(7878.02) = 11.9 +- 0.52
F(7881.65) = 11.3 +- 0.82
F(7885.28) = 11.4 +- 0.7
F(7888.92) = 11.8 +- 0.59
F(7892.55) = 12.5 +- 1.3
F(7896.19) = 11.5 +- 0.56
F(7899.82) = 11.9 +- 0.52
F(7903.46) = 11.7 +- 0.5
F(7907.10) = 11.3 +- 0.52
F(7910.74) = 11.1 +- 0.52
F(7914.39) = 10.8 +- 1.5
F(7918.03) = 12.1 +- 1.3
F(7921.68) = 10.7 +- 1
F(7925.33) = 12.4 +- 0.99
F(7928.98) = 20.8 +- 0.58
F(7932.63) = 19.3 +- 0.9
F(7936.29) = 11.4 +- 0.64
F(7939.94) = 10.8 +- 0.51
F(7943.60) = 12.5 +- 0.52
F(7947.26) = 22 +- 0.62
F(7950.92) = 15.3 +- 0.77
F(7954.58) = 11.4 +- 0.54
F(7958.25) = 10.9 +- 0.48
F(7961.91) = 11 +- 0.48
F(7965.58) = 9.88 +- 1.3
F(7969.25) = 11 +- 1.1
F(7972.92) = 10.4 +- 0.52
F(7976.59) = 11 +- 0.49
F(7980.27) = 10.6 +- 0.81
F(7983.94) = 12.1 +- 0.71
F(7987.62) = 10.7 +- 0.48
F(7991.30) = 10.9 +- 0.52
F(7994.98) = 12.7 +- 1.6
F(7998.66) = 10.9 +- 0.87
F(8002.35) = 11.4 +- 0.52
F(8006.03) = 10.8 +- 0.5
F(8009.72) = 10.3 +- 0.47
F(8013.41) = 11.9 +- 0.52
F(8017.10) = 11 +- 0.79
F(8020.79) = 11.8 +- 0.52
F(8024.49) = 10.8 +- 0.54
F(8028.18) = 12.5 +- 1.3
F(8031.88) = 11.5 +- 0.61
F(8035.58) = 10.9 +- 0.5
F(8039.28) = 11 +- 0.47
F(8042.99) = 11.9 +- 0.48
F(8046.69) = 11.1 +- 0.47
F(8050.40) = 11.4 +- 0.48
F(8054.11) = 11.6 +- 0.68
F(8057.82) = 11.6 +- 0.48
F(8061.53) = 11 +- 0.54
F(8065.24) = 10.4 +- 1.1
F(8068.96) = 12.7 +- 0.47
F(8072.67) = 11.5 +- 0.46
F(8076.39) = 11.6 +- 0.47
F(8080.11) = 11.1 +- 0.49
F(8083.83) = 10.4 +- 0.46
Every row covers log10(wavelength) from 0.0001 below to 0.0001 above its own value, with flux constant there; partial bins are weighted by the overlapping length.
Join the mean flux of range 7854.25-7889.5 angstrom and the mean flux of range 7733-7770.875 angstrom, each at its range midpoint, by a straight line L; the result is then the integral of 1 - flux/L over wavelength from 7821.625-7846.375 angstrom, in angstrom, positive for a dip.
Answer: 7.2 angstrom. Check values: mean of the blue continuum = 25.5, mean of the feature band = 11.3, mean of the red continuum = 11.5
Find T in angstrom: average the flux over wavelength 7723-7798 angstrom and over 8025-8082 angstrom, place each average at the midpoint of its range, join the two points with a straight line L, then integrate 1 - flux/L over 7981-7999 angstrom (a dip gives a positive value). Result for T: 2.8 angstrom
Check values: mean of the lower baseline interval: 21.2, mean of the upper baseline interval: 11.4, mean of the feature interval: 11.5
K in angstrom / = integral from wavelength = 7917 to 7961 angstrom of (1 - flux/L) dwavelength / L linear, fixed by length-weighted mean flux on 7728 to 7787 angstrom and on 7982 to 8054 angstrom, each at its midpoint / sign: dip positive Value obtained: 3.0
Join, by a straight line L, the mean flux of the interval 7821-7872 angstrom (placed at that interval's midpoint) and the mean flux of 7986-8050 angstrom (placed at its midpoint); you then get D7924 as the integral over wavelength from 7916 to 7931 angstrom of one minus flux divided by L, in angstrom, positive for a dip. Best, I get -3.6 angstrom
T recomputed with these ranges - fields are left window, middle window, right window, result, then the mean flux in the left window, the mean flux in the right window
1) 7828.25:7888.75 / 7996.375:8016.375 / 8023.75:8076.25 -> 0.6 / 11.3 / 11.4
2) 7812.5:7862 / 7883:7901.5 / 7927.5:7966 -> 1.4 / 11.3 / 14.2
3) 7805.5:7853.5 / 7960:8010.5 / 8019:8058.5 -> 1.9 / 11.3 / 11.5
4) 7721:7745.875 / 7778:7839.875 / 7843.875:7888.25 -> 8.2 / 15.2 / 11.3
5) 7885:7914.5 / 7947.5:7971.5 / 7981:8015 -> -1.8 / 11.6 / 11.3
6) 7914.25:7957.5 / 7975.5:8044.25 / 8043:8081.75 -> 6.8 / 14.2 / 11.4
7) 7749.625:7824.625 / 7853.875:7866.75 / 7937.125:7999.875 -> 2.8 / 16.2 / 12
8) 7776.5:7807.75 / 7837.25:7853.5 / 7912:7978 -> 1.2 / 11.4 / 13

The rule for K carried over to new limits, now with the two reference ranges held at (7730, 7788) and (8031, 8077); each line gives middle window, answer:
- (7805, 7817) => 5.8 angstrom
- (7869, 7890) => 8.0 angstrom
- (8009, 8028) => 2.3 angstrom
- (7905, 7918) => 4.6 angstrom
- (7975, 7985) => 2.3 angstrom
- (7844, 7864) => 8.8 angstrom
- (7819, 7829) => 4.5 angstrom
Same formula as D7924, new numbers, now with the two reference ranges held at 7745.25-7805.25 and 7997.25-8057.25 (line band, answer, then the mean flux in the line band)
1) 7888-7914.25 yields 8.0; 11.6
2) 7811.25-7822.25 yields 4.9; 11.3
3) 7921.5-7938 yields 0.2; 15.4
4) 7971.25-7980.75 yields 2.0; 10.7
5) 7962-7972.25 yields 2.5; 10.5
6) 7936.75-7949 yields 0.2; 14.6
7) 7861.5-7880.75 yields 7.0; 11.5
